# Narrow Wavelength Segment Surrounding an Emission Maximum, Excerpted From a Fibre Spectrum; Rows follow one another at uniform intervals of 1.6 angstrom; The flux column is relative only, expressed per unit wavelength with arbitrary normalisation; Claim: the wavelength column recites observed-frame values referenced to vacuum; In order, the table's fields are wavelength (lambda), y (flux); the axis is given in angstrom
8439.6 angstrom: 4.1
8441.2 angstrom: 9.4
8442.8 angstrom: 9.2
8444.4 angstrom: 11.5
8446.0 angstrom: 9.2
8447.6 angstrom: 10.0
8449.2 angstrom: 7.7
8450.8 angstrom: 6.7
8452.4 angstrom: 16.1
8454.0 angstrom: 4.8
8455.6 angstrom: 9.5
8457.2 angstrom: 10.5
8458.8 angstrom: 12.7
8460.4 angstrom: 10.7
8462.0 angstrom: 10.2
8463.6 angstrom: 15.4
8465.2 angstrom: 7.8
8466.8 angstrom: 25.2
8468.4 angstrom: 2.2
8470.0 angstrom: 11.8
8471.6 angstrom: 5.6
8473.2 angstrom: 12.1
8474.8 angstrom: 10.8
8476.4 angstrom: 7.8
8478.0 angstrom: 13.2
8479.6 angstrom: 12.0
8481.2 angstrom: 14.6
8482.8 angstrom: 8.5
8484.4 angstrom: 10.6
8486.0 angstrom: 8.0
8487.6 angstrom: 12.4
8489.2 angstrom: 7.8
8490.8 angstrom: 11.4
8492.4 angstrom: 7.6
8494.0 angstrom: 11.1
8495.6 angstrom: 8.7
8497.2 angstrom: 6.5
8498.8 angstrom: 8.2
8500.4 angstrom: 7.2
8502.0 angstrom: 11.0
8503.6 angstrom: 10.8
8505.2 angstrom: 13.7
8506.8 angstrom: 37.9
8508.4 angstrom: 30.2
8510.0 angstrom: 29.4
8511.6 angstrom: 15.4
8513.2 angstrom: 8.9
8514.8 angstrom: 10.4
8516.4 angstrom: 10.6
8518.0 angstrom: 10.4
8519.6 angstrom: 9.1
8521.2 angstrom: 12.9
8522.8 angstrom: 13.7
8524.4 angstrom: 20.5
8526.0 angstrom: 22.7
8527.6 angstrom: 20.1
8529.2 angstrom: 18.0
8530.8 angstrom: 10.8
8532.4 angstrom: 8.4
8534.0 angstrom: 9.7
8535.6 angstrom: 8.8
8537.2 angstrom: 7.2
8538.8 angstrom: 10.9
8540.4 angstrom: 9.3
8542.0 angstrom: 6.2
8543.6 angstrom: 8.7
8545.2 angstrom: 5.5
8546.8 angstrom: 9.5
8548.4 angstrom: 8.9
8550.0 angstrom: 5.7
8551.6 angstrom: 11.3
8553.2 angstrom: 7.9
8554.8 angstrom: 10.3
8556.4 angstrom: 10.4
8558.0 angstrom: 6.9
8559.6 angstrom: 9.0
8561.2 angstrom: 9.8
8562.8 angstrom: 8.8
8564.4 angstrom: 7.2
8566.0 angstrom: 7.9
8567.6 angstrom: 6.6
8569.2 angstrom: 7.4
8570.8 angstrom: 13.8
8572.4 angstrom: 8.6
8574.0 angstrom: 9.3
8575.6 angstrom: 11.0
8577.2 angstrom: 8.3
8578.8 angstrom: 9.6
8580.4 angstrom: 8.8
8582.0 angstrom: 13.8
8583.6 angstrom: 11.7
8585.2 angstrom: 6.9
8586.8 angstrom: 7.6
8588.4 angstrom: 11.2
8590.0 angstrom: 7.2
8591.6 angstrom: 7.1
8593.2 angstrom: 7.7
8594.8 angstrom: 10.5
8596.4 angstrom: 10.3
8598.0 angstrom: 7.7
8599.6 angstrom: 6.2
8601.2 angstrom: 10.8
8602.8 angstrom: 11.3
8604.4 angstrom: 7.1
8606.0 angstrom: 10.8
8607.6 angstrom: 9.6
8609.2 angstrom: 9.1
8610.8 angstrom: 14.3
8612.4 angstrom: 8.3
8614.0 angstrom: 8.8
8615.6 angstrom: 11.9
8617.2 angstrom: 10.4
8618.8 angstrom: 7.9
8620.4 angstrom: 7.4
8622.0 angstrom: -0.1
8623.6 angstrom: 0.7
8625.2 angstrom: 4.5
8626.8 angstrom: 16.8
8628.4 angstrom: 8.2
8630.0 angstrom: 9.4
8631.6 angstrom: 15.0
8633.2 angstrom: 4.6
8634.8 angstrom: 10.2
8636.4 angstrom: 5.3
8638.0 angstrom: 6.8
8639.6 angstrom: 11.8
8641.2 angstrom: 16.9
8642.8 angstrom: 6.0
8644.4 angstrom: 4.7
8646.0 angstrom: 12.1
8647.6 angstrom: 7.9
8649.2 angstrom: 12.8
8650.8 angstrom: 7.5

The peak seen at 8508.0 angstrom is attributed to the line [S II] 6716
